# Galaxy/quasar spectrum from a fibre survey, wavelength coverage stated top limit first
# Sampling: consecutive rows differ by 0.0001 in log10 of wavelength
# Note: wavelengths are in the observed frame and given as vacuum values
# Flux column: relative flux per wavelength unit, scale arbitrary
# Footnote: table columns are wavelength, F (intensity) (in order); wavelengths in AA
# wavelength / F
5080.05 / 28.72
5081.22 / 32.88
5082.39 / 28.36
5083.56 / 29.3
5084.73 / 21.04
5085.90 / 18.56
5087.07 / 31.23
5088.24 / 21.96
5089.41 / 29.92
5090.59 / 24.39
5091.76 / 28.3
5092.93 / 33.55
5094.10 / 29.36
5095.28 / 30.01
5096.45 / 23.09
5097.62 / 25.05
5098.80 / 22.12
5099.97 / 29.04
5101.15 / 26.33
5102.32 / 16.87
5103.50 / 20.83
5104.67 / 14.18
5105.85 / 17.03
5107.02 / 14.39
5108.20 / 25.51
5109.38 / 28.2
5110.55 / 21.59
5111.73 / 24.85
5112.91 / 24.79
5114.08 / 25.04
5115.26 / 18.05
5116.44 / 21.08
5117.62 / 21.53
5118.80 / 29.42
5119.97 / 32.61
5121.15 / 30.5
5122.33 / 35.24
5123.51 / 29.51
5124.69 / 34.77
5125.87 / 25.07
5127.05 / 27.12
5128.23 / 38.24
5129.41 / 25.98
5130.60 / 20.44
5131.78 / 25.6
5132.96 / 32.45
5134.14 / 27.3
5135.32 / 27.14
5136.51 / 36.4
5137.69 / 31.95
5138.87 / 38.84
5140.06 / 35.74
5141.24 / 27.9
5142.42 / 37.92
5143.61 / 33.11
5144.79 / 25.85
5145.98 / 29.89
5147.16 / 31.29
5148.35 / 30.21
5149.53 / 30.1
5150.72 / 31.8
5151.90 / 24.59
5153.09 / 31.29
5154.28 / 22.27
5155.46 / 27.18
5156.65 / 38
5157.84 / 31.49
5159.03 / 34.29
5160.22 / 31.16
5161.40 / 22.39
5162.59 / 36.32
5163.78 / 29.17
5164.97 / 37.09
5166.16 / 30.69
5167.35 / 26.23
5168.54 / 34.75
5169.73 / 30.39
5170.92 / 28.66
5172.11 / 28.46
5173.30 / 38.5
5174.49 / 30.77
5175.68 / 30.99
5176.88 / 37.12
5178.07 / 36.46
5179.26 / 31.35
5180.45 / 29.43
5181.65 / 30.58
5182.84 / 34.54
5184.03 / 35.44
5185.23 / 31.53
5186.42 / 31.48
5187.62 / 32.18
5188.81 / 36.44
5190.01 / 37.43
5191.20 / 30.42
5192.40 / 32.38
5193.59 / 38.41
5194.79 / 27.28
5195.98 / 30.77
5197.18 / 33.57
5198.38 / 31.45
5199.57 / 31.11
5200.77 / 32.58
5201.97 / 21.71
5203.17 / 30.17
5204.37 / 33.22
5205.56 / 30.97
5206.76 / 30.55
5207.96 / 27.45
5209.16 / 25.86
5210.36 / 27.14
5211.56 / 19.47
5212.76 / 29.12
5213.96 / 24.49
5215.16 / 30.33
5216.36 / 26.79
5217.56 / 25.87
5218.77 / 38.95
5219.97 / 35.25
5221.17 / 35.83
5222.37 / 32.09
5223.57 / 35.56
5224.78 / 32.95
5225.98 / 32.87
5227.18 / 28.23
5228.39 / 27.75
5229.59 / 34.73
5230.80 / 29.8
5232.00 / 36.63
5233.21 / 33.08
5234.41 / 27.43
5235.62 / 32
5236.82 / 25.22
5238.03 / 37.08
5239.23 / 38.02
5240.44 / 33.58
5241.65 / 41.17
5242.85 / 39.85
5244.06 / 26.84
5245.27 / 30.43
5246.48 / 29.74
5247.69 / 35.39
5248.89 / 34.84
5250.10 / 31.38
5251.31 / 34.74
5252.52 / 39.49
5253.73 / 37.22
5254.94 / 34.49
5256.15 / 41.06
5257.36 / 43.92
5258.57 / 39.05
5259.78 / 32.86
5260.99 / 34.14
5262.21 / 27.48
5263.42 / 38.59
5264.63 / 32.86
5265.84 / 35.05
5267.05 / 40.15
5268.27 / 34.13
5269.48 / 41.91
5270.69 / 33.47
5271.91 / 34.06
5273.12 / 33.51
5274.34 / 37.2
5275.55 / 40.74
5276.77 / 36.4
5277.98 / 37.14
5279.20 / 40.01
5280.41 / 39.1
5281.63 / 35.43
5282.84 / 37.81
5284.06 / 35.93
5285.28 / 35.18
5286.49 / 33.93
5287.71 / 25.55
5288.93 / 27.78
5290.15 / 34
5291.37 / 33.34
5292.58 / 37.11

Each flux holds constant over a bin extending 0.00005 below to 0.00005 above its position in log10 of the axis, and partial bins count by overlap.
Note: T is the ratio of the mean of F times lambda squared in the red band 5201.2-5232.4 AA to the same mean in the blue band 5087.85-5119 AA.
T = 1.3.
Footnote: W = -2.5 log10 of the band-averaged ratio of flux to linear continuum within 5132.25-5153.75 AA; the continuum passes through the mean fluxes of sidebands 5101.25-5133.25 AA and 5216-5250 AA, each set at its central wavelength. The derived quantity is -0.16 mag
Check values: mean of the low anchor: 25.2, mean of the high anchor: 32.8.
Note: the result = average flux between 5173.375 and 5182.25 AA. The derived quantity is 32.7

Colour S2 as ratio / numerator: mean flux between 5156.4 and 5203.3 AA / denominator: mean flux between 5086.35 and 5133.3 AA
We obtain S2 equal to 1.24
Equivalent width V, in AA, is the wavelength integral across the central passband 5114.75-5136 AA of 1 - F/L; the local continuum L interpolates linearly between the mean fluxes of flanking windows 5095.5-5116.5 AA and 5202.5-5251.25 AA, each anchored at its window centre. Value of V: -3.8 AA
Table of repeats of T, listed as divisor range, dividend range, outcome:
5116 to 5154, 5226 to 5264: 1.18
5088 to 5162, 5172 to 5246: 1.18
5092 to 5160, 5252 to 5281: 1.40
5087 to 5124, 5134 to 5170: 1.26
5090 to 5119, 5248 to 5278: 1.62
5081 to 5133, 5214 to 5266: 1.37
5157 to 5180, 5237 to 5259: 1.15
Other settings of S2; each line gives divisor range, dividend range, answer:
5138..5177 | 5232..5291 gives 1.12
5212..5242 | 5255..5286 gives 1.14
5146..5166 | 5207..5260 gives 1.07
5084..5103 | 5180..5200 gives 1.27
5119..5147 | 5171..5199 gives 1.06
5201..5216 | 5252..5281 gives 1.33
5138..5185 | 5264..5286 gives 1.16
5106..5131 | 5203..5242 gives 1.19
